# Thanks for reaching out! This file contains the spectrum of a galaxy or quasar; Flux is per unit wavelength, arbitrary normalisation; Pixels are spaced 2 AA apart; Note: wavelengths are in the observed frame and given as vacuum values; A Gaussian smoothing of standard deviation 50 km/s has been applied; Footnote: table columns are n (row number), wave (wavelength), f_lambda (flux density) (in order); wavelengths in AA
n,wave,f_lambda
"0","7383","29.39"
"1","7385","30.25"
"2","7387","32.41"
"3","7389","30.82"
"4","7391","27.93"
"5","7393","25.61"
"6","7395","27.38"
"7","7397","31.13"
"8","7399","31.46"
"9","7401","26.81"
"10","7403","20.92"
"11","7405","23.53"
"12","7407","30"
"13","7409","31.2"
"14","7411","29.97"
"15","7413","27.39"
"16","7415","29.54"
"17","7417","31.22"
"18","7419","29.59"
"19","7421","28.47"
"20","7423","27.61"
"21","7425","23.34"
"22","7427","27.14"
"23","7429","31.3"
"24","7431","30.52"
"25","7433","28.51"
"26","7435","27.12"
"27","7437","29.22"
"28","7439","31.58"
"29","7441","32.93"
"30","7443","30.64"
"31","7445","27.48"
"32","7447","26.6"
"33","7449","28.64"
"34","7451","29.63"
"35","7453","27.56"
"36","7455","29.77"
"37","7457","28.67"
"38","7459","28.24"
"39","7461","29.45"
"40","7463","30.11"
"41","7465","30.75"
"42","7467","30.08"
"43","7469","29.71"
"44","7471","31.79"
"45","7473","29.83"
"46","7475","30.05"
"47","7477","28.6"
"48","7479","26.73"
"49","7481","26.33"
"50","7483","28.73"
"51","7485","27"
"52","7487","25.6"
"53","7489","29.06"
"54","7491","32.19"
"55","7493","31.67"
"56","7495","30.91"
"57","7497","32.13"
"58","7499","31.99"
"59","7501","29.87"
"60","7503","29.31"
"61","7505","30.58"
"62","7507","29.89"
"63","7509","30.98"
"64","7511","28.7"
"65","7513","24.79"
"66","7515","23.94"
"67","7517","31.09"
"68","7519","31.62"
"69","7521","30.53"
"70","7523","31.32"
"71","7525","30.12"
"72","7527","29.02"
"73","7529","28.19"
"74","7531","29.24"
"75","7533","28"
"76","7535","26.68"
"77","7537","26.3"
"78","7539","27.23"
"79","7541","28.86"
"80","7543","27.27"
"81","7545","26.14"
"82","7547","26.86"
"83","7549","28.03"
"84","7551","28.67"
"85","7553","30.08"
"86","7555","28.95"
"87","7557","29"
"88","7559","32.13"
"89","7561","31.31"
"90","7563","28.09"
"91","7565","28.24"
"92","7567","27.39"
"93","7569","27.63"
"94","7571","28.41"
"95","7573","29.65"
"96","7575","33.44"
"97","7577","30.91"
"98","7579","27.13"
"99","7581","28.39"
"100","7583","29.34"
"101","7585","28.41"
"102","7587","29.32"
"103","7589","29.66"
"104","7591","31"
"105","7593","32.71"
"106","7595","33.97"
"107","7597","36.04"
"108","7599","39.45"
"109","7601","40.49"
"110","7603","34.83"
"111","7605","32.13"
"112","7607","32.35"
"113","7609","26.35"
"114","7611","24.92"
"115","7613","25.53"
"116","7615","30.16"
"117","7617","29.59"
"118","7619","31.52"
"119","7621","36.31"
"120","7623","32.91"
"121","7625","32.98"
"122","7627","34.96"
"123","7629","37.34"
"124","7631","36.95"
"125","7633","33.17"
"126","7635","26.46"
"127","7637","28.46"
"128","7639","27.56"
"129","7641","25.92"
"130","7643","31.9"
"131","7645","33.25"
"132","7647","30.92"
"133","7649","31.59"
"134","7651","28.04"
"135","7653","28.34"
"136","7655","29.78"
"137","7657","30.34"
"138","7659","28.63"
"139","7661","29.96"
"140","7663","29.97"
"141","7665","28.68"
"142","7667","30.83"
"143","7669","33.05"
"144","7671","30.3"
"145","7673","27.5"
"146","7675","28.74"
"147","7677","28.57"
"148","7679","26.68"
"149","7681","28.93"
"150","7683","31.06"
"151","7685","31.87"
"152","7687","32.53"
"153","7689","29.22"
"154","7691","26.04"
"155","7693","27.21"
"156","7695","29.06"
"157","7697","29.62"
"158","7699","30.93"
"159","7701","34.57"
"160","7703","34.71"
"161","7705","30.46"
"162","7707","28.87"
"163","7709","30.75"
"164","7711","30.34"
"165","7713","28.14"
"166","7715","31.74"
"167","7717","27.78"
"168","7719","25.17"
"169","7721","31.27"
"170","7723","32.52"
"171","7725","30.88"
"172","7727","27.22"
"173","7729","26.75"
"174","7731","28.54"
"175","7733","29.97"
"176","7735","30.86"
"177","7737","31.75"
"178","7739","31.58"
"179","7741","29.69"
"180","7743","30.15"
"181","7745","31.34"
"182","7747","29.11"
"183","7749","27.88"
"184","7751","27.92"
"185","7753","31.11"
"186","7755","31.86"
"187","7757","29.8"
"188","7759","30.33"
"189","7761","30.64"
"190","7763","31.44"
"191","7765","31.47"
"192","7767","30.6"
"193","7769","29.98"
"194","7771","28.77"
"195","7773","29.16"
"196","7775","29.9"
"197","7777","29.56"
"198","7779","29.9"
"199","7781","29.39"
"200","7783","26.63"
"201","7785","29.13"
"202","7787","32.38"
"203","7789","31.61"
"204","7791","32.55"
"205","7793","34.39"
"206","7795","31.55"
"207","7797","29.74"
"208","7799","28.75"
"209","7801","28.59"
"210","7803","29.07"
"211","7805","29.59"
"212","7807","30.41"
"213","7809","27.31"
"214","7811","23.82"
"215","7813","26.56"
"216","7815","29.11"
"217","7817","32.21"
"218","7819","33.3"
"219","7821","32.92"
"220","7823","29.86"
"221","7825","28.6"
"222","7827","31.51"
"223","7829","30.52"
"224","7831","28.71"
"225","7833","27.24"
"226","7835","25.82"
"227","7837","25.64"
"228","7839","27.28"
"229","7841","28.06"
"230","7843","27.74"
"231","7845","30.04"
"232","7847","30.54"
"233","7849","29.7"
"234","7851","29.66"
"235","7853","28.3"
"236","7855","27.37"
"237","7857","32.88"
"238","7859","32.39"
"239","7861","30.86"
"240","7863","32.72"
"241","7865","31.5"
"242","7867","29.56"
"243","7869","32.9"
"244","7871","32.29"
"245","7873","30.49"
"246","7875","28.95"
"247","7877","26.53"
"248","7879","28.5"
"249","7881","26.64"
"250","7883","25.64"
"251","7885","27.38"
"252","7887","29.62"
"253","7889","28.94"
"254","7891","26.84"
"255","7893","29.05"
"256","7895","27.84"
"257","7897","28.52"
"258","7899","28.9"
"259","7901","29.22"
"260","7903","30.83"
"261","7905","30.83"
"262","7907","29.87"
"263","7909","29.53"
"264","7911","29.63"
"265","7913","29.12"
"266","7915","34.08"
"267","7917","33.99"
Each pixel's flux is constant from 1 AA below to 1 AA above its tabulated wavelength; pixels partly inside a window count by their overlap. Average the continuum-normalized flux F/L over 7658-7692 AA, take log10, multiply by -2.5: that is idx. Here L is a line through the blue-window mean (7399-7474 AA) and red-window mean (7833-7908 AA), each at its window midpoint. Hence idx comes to -0.02 mag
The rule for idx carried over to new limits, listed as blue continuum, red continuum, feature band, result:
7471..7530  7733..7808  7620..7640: -0.102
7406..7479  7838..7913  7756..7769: -0.047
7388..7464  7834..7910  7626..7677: -0.056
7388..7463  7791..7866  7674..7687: -0.011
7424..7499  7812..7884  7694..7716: -0.052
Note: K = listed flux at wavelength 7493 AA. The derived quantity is 31.67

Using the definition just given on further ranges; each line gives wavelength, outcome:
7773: 29.16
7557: 29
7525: 30.12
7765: 31.47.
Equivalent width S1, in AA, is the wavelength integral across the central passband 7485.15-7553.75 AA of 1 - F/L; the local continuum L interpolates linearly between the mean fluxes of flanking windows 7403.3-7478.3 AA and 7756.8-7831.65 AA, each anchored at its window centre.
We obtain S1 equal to 0.6 AA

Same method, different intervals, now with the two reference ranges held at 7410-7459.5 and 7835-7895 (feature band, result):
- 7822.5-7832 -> -0.2 AA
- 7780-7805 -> -1.0 AA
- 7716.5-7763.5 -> -1.2 AA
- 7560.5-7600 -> -2.1 AA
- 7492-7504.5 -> -0.9 AA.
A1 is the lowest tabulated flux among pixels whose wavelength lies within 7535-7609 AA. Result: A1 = 26.14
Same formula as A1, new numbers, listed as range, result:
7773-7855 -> 23.82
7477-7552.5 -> 23.94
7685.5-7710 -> 26.04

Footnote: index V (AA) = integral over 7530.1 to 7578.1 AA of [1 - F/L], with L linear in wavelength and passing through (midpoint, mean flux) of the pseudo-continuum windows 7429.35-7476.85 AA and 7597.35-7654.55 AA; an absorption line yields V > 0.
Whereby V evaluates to 3.2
